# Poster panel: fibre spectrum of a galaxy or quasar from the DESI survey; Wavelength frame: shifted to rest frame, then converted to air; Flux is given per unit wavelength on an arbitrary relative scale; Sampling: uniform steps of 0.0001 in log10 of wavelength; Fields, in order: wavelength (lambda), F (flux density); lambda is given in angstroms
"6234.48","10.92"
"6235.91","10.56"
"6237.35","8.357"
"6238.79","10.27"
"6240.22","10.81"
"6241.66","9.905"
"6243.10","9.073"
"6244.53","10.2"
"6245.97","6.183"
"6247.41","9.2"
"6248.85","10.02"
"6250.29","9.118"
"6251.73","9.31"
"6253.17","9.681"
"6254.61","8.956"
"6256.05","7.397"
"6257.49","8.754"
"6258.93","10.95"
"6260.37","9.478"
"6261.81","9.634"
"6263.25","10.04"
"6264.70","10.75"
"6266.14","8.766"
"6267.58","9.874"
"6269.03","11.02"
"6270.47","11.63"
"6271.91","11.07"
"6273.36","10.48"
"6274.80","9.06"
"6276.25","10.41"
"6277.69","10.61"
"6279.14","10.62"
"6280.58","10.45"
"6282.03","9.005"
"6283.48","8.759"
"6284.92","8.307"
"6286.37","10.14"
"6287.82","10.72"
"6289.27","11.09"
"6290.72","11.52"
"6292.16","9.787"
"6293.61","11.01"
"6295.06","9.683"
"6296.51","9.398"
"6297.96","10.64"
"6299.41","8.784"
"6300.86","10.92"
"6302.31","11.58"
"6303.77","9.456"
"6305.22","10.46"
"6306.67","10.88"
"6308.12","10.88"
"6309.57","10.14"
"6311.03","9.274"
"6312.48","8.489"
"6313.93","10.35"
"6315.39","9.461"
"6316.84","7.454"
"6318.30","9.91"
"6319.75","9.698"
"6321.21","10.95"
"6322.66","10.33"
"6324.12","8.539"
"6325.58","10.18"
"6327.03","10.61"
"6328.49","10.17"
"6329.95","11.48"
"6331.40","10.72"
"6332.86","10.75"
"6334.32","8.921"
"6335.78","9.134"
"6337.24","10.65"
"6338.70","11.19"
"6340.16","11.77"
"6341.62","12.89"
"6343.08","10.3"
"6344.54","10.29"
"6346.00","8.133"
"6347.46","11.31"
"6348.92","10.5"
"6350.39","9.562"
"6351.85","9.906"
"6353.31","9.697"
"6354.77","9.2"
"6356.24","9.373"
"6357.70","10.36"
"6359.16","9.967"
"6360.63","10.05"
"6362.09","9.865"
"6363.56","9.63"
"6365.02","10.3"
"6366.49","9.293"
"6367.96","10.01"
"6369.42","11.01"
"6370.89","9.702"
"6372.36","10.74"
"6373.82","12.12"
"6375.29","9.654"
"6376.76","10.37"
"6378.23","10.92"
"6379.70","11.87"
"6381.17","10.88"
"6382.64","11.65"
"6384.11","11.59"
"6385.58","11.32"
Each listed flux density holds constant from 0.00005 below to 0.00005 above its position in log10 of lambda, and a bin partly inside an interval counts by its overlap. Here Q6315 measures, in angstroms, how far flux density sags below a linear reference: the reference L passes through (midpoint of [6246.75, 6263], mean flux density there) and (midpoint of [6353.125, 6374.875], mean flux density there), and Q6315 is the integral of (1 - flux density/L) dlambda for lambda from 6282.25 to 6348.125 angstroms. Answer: -2.6 angstroms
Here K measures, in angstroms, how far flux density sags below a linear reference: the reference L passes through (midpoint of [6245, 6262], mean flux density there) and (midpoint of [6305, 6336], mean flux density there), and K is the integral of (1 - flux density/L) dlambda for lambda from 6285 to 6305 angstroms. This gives -1.4 angstroms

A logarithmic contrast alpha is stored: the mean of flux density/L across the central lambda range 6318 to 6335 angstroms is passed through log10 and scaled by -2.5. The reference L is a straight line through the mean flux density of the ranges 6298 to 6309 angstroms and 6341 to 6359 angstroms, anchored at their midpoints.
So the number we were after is 0.008 mag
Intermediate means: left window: 10.4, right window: 10.1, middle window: 10.2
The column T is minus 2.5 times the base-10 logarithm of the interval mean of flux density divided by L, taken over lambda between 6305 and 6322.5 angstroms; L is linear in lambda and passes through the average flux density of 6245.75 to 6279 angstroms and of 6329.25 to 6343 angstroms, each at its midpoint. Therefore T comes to 0.07 mag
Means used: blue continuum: 9.74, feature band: 9.83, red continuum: 10.8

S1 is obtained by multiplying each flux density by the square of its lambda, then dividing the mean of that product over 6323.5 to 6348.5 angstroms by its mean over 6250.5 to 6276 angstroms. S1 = 1.09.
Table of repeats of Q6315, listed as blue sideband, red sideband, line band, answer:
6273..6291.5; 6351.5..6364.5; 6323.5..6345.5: -1.4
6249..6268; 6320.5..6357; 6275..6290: -0.4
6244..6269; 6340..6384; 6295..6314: -0.5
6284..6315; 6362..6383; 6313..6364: 1.3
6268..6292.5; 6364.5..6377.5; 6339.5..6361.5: 0.3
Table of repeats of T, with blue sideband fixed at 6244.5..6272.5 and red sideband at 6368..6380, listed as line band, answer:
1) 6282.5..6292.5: -0.02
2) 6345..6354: 0.06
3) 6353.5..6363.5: 0.08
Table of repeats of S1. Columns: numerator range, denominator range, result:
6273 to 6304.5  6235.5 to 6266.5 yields 1.09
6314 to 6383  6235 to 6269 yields 1.11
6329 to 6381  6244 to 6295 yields 1.08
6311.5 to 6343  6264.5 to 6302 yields 1.01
